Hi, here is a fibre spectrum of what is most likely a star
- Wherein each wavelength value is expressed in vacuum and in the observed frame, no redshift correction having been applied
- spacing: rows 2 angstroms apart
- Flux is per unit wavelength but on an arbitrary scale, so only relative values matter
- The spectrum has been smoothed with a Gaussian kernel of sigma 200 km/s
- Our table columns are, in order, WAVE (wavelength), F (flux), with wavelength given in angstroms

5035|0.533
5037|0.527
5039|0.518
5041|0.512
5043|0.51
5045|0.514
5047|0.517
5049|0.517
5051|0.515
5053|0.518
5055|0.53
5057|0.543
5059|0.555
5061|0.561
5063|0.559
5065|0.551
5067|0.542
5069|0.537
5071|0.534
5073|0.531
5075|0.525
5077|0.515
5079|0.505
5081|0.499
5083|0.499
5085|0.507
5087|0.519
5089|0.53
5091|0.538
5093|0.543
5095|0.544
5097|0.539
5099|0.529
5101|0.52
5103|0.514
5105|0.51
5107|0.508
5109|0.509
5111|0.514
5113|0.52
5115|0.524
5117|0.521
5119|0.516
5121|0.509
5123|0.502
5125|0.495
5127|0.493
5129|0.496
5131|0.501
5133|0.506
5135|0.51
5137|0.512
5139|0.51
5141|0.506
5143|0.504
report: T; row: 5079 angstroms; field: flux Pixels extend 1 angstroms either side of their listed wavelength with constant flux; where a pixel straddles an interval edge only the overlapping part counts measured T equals 0.505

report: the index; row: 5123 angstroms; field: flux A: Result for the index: 0.502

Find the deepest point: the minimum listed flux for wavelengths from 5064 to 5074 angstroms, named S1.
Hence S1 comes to 0.531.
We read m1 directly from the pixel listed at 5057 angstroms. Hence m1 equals 0.543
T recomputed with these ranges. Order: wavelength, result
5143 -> 0.504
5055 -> 0.53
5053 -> 0.518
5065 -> 0.551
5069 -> 0.537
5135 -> 0.51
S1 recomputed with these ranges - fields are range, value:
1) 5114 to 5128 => 0.493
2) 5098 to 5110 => 0.508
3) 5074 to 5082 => 0.499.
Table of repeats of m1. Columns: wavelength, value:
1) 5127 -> 0.493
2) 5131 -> 0.501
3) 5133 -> 0.506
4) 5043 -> 0.51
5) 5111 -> 0.514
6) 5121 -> 0.509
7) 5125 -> 0.495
